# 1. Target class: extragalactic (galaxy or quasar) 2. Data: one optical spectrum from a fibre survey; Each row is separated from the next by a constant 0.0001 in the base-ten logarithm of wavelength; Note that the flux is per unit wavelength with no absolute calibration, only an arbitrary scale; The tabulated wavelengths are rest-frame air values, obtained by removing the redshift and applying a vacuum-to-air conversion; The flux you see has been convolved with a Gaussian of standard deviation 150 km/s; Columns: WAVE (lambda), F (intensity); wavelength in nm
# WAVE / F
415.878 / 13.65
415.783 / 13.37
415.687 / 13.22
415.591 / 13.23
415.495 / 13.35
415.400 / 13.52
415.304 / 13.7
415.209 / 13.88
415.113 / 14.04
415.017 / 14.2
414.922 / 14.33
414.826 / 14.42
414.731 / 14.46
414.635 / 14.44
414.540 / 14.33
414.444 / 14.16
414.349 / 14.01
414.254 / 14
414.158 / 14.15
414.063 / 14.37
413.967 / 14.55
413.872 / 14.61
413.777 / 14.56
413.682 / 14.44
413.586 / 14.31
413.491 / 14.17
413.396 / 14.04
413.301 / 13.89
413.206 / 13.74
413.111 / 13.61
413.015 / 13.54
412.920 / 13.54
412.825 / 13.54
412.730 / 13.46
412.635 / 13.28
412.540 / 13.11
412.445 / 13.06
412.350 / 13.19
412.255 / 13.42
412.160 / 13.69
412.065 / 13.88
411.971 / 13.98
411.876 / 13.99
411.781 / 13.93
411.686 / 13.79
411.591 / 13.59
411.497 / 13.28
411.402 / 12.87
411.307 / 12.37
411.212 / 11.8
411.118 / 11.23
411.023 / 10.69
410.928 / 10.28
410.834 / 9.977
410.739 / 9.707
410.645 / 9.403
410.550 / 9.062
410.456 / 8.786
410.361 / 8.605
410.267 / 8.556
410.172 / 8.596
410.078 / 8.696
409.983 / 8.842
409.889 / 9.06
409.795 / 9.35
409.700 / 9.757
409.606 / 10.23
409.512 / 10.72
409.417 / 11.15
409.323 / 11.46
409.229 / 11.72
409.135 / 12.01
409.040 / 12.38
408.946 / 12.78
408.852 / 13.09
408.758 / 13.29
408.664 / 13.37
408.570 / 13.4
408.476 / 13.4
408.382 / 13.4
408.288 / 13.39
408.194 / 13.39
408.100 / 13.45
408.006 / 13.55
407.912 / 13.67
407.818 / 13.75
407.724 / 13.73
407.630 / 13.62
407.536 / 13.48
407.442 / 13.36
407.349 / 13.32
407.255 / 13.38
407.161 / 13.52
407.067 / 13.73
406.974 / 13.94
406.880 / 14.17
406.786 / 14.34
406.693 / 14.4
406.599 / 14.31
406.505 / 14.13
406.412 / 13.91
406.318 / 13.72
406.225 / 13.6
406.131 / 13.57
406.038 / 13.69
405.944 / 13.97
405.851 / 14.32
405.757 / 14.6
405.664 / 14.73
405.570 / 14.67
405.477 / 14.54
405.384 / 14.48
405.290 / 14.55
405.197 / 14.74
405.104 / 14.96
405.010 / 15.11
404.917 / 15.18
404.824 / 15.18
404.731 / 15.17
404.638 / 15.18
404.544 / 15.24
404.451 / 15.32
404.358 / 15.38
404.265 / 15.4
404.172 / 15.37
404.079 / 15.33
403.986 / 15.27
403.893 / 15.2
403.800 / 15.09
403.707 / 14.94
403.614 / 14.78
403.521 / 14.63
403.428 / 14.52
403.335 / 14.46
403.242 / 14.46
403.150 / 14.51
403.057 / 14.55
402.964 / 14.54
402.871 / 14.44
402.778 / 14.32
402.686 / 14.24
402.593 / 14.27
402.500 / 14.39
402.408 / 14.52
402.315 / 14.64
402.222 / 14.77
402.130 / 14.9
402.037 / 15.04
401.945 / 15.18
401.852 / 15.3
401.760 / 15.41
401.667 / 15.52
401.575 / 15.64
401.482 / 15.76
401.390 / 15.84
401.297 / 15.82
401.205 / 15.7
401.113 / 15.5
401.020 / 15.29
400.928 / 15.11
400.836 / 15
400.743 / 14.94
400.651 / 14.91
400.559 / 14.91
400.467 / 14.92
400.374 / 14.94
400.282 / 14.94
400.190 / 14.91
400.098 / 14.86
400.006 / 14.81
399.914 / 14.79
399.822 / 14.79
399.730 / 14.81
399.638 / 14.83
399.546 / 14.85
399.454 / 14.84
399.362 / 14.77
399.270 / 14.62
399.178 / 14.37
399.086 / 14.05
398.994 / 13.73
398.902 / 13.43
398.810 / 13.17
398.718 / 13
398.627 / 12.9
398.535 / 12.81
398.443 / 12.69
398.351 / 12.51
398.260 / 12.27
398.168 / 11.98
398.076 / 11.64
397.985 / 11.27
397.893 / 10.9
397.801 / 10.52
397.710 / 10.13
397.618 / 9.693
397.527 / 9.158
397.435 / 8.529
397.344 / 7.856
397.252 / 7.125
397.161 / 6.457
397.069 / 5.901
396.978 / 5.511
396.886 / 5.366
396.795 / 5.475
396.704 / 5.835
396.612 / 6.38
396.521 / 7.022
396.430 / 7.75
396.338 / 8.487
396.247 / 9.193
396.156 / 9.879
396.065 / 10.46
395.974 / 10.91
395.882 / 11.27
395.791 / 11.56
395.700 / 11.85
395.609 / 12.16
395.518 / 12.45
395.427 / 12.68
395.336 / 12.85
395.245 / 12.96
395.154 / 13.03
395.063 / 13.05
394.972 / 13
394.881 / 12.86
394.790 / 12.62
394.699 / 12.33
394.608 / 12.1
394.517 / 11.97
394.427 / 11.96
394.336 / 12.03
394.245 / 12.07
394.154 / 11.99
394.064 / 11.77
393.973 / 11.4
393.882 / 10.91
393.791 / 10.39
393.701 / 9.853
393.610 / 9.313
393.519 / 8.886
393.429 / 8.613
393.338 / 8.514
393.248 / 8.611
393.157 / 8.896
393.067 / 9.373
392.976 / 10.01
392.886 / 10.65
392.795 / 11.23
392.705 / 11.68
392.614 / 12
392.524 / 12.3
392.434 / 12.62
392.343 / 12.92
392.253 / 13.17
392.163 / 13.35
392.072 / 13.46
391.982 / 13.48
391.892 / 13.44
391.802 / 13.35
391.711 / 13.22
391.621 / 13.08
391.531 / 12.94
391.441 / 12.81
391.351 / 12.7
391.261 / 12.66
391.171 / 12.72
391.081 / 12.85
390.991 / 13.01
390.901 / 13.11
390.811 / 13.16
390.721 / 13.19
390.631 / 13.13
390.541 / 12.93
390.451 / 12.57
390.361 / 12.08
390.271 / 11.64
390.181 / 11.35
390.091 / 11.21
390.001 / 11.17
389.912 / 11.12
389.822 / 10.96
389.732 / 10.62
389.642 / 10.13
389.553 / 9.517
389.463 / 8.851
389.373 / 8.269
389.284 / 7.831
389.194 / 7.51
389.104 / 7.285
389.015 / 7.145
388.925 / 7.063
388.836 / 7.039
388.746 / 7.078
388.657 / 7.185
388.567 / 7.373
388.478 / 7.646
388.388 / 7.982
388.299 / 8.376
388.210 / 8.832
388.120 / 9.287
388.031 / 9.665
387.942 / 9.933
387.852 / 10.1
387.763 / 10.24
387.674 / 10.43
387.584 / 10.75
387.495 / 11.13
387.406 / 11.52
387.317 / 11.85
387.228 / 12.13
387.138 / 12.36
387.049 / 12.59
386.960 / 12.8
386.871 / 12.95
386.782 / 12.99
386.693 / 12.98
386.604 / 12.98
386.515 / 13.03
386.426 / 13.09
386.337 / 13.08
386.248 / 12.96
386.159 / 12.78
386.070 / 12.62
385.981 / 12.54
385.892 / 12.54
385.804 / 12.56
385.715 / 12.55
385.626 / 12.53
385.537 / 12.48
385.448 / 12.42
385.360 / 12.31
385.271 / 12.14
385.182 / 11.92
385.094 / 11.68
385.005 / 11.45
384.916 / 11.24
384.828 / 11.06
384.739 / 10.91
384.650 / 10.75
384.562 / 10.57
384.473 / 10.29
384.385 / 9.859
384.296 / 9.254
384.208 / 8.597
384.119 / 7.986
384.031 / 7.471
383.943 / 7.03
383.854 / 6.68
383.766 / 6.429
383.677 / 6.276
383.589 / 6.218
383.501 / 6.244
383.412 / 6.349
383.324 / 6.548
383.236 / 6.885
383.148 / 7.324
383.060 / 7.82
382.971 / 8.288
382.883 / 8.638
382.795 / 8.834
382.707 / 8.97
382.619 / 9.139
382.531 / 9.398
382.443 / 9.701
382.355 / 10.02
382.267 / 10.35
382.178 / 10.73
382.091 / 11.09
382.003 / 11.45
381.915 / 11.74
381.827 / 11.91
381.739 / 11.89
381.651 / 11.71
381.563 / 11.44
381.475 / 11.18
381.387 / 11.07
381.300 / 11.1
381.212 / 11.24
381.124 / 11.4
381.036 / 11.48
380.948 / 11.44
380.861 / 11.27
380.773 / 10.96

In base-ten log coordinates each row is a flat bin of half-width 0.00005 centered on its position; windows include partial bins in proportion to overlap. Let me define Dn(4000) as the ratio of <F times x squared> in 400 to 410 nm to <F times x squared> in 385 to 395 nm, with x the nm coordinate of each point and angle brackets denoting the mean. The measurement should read 1.3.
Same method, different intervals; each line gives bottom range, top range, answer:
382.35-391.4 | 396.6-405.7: 1.41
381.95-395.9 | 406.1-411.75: 1.24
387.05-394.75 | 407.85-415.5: 1.29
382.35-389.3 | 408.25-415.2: 1.44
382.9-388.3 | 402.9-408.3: 1.52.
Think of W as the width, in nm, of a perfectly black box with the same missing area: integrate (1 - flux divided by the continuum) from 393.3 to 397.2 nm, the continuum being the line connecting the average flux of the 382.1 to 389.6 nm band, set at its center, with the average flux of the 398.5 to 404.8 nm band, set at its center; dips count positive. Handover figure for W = 0.76 nm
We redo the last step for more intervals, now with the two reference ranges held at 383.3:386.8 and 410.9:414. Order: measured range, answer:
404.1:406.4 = -0.37 nm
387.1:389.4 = 0.39 nm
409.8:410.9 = 0.34 nm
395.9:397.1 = 0.42 nm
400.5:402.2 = -0.42 nm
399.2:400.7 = -0.34 nm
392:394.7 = 0.07 nm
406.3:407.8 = -0.11 nm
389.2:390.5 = 0.08 nm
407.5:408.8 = -0.05 nm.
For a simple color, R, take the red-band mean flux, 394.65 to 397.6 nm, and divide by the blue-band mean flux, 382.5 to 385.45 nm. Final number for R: 1.08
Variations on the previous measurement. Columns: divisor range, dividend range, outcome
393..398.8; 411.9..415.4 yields 1.34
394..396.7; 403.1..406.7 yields 1.31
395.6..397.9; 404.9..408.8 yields 1.63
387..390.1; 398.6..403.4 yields 1.56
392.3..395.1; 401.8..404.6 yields 1.33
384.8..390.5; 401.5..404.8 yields 1.38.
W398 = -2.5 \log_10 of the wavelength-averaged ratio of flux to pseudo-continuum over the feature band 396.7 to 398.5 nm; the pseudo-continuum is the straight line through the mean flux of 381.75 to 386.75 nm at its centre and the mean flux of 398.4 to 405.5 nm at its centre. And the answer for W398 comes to 0.44 mag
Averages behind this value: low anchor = 10.2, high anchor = 14.8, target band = 9.14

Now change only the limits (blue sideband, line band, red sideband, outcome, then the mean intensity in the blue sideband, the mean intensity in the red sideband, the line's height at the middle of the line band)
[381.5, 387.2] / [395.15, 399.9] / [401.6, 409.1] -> 0.17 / 10.5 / 14.3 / 12.9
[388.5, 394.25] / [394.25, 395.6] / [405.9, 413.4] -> -0.12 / 10.9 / 12.5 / 11.2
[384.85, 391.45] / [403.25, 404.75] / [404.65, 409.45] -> -0.13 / 11.1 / 13.8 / 13.3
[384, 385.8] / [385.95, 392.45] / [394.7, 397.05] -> -0.06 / 10.9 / 10.2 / 10.6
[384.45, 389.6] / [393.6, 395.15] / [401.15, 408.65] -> 0.04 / 10.7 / 14.5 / 12.3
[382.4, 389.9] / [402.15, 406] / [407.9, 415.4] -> -0.24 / 9.92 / 12.6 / 11.8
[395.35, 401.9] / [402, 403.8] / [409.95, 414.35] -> -0.18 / 12.2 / 12.5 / 12.3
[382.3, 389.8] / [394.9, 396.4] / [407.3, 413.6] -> -0.07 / 9.91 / 12.3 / 10.8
